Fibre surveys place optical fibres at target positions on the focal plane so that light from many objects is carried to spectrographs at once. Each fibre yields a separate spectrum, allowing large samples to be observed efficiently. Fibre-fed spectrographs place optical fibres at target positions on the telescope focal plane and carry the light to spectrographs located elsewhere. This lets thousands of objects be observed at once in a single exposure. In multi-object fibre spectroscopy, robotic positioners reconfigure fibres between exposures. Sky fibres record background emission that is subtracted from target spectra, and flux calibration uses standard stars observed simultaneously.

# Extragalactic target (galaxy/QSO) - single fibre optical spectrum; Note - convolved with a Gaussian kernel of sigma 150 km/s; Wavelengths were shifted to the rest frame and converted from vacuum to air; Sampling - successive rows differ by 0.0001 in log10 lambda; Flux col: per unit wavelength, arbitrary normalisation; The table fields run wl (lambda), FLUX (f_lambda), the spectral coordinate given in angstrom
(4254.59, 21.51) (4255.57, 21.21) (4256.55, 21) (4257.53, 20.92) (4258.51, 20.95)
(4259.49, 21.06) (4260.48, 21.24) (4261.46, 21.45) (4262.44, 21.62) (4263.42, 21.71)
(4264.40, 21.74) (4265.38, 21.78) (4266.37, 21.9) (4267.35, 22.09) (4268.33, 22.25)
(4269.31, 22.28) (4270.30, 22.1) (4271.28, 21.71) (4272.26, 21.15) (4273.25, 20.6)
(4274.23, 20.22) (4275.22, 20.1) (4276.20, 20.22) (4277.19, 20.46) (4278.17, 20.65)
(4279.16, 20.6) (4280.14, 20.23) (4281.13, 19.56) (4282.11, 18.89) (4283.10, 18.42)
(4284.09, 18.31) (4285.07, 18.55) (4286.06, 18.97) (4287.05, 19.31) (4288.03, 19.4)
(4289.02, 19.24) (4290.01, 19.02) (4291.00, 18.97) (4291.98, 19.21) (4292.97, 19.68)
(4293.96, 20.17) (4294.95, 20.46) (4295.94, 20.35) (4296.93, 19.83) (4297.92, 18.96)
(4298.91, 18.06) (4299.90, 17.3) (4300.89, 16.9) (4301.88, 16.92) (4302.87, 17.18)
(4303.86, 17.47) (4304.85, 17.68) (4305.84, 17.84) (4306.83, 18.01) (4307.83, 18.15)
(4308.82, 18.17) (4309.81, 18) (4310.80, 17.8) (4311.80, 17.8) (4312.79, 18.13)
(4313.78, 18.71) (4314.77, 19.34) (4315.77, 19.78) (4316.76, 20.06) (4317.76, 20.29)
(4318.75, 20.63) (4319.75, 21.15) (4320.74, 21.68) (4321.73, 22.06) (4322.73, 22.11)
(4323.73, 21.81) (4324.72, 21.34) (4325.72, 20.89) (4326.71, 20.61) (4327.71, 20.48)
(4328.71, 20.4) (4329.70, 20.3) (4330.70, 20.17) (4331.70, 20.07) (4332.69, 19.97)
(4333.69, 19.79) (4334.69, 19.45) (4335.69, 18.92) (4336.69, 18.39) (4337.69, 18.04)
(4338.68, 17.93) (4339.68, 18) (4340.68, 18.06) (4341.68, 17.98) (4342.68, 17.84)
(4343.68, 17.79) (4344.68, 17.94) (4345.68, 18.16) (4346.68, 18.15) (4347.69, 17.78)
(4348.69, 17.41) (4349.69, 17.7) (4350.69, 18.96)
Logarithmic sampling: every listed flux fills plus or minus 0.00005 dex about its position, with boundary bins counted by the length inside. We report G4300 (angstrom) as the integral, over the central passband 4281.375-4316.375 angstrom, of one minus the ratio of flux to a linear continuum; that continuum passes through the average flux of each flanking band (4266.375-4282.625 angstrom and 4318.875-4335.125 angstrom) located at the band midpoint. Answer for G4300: 3.7 angstrom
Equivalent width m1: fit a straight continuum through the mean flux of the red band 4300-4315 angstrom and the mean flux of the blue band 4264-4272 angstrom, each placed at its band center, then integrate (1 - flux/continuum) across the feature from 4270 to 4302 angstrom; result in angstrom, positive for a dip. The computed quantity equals 0.9 angstrom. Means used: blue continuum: 22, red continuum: 17.8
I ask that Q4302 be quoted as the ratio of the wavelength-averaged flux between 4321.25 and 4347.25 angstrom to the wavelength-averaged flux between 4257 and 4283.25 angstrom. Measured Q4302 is 0.93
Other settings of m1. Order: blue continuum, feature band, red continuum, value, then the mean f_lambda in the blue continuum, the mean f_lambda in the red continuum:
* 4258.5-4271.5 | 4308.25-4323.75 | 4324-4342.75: 0.20 angstrom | 21.7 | 19.5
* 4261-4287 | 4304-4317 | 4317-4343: 1.18 angstrom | 20.6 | 20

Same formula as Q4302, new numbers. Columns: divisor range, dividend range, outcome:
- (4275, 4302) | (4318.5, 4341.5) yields 1.04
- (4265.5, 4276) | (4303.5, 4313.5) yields 0.84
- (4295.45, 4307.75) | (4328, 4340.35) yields 1.07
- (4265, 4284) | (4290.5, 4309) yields 0.89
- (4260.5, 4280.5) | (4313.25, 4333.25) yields 0.97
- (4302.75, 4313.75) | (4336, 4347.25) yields 1.01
